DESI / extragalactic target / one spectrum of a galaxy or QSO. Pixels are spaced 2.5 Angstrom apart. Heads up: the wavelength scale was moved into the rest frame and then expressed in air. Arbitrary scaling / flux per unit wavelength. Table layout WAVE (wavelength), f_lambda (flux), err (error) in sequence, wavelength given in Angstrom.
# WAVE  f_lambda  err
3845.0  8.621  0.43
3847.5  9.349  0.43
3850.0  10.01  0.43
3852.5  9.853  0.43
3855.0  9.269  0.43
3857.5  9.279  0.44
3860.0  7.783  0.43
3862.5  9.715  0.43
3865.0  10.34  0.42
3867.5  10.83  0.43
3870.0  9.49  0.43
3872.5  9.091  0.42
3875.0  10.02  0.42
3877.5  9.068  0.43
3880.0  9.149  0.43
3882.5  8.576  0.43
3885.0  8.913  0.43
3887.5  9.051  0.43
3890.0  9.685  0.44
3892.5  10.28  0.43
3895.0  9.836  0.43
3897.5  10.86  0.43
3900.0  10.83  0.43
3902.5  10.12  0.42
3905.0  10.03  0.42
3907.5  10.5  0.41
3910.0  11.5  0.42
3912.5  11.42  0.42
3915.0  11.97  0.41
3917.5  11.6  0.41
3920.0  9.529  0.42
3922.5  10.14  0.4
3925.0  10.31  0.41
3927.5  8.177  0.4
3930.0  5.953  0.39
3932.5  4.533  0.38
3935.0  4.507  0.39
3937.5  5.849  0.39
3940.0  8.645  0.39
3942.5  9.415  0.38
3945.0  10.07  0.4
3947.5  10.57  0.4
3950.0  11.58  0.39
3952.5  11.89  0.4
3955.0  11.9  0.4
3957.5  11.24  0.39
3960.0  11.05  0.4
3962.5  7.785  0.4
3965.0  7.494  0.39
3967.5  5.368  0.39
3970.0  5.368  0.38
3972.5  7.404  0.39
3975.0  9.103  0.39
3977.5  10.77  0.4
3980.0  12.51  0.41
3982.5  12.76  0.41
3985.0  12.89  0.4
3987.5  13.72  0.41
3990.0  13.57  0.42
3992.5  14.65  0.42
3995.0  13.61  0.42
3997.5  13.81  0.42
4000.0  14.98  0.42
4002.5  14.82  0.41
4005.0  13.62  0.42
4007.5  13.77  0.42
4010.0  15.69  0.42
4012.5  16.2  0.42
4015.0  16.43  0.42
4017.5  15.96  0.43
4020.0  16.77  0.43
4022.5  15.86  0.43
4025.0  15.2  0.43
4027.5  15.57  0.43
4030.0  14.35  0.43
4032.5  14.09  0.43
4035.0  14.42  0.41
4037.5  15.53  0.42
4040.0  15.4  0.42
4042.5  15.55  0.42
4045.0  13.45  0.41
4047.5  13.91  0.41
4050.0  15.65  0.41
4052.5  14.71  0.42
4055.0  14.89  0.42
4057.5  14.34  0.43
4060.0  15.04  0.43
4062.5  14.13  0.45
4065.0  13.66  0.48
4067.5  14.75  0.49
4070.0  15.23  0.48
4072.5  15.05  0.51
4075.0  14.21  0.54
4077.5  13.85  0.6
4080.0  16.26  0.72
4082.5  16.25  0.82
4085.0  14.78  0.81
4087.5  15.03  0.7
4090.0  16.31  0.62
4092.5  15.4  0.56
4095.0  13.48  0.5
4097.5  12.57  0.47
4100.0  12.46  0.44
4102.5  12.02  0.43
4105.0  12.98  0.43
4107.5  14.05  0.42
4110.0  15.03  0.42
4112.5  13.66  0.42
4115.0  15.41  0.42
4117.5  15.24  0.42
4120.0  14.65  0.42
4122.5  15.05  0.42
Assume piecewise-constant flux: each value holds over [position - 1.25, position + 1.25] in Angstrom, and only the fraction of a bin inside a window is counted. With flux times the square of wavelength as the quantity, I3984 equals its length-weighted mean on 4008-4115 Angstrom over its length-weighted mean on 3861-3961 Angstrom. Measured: 1.6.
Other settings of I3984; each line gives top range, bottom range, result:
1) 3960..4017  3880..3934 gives 1.31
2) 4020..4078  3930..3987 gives 1.68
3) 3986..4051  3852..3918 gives 1.60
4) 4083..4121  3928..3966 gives 1.74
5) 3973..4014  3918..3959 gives 1.52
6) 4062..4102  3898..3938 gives 1.70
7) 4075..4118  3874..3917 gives 1.57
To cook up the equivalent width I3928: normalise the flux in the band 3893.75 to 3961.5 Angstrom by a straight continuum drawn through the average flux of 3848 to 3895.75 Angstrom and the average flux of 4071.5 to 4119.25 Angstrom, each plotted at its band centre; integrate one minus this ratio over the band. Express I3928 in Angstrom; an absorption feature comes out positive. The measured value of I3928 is 5.8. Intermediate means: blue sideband 9.48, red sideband 14.4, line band 9.77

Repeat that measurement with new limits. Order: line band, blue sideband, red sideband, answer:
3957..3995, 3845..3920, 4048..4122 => 5.1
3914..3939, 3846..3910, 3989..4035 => 7.1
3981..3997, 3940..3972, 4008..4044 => -1.7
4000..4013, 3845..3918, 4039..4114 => -1.9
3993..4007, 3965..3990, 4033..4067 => -3.3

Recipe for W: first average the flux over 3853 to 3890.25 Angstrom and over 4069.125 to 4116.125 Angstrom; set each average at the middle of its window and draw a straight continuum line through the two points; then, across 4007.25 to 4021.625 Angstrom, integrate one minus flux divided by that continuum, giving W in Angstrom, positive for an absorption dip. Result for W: -3.8 Angstrom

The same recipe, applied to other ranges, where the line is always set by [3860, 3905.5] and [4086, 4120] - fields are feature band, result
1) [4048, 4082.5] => -3.61 Angstrom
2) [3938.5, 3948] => 1.25 Angstrom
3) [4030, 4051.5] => -3.05 Angstrom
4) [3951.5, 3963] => 0.27 Angstrom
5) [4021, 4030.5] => -2.08 Angstrom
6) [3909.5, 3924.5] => -0.82 Angstrom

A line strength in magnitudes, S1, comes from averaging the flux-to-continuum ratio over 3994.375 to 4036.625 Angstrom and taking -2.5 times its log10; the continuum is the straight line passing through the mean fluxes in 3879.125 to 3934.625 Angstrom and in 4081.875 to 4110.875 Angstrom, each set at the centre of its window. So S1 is -0.227 mag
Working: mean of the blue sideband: 9.6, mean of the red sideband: 14.1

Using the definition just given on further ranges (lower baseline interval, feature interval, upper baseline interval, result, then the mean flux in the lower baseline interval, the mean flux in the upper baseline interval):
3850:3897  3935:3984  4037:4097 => 0.25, 9.49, 14.8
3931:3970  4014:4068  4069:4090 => -0.14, 8.67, 15.2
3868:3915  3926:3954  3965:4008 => 0.29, 9.98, 11.8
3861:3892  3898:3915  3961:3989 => -0.14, 9.5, 9.61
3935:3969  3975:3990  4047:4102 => -0.17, 9.24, 14.6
